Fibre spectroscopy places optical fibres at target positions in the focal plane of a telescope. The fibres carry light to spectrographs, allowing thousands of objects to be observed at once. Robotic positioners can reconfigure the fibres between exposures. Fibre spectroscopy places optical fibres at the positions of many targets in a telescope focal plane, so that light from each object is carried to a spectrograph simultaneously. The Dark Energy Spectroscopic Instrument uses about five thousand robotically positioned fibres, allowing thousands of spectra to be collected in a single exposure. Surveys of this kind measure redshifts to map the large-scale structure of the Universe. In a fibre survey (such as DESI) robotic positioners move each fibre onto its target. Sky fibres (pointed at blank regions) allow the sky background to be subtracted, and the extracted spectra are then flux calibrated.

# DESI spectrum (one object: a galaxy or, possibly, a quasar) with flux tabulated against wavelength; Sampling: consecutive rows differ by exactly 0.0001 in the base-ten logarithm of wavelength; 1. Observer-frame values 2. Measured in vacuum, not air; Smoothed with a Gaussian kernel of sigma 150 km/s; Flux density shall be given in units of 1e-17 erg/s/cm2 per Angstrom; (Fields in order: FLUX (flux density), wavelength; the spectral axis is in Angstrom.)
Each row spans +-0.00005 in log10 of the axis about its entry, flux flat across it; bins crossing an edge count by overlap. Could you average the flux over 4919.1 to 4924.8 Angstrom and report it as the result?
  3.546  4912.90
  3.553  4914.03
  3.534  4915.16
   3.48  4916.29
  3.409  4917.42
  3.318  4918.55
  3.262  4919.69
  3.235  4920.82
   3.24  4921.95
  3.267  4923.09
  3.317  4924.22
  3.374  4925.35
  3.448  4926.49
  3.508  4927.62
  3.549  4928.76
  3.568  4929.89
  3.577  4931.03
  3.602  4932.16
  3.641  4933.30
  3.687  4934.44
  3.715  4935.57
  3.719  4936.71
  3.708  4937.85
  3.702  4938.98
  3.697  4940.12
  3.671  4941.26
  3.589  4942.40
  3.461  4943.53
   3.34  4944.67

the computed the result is 3.26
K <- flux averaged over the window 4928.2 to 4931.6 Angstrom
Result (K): 3.57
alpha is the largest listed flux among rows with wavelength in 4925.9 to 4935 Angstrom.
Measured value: 3.687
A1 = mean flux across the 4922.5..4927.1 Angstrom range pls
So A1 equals 3.35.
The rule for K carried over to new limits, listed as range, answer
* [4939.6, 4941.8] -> 3.68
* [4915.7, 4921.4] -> 3.34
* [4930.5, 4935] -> 3.62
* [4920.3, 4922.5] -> 3.24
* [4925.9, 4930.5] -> 3.51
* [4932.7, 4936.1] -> 3.68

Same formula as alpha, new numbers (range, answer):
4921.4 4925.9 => 3.374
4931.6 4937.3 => 3.719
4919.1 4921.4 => 3.262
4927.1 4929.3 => 3.549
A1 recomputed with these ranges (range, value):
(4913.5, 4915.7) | 3.55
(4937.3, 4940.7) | 3.7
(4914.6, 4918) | 3.48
